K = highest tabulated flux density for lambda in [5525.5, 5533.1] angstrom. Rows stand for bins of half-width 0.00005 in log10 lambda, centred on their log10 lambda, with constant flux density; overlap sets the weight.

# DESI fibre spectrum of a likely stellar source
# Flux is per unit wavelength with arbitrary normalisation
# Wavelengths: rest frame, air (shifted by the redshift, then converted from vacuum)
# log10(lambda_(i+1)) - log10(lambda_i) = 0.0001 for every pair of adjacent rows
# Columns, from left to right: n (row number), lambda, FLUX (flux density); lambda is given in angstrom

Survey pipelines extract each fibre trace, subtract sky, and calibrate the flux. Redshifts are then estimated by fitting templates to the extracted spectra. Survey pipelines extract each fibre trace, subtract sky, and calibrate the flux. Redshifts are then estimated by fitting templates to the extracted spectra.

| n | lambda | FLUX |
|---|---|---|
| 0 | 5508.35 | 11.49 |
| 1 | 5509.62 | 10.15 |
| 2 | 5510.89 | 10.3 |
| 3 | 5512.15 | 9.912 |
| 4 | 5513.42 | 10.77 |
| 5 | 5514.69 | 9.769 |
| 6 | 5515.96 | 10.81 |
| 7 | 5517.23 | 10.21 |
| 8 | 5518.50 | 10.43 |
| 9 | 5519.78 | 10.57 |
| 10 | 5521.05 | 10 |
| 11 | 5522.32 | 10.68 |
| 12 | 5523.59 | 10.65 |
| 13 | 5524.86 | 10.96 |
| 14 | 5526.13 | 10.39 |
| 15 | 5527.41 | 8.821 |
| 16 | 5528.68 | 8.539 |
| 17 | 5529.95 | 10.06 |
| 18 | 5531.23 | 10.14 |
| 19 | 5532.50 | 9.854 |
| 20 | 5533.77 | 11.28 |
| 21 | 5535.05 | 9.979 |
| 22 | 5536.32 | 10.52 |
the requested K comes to 10.39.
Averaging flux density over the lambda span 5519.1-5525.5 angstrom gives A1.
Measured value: 10.6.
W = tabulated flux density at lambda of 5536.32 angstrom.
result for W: 10.52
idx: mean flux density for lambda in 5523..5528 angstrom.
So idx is 10.2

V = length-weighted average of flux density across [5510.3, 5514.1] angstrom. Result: 10.3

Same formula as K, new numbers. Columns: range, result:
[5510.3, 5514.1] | 10.77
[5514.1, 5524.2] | 10.81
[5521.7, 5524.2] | 10.68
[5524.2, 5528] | 10.96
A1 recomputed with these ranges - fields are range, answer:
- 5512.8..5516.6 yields 10.4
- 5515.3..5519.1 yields 10.5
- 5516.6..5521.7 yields 10.3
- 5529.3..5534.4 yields 10.3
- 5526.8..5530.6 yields 9.14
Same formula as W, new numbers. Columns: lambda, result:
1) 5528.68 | 8.539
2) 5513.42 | 10.77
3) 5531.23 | 10.14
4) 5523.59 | 10.65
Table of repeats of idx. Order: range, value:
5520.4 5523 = 10.4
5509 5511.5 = 10.2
